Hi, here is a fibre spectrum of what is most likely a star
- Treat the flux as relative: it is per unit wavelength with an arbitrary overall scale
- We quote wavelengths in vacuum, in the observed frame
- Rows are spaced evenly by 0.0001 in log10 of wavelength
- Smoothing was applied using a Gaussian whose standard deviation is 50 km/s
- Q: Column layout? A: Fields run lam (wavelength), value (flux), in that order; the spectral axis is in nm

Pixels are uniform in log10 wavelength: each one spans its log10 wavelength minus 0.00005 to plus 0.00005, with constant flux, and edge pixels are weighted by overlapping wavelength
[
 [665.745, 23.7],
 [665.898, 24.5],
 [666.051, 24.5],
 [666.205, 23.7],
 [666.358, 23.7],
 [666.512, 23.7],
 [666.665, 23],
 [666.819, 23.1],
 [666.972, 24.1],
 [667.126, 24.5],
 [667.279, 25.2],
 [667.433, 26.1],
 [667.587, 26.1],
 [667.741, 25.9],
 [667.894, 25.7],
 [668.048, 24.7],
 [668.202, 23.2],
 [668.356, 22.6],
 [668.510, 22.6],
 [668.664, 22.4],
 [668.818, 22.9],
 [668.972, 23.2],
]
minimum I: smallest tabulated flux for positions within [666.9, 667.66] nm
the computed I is 24.1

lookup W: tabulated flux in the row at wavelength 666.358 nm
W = 23.7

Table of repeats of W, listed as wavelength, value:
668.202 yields 23.2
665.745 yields 23.7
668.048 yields 24.7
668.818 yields 22.9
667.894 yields 25.7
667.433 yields 26.1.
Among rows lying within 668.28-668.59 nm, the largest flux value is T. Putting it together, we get 22.6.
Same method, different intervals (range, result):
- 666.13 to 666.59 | 23.7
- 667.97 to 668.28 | 24.7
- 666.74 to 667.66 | 26.1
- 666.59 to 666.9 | 23.1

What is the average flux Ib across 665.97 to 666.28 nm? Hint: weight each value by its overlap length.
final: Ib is 24.1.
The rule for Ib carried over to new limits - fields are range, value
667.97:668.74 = 23.1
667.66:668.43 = 24.4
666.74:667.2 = 23.9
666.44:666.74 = 23.4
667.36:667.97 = 26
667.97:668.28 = 23.9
